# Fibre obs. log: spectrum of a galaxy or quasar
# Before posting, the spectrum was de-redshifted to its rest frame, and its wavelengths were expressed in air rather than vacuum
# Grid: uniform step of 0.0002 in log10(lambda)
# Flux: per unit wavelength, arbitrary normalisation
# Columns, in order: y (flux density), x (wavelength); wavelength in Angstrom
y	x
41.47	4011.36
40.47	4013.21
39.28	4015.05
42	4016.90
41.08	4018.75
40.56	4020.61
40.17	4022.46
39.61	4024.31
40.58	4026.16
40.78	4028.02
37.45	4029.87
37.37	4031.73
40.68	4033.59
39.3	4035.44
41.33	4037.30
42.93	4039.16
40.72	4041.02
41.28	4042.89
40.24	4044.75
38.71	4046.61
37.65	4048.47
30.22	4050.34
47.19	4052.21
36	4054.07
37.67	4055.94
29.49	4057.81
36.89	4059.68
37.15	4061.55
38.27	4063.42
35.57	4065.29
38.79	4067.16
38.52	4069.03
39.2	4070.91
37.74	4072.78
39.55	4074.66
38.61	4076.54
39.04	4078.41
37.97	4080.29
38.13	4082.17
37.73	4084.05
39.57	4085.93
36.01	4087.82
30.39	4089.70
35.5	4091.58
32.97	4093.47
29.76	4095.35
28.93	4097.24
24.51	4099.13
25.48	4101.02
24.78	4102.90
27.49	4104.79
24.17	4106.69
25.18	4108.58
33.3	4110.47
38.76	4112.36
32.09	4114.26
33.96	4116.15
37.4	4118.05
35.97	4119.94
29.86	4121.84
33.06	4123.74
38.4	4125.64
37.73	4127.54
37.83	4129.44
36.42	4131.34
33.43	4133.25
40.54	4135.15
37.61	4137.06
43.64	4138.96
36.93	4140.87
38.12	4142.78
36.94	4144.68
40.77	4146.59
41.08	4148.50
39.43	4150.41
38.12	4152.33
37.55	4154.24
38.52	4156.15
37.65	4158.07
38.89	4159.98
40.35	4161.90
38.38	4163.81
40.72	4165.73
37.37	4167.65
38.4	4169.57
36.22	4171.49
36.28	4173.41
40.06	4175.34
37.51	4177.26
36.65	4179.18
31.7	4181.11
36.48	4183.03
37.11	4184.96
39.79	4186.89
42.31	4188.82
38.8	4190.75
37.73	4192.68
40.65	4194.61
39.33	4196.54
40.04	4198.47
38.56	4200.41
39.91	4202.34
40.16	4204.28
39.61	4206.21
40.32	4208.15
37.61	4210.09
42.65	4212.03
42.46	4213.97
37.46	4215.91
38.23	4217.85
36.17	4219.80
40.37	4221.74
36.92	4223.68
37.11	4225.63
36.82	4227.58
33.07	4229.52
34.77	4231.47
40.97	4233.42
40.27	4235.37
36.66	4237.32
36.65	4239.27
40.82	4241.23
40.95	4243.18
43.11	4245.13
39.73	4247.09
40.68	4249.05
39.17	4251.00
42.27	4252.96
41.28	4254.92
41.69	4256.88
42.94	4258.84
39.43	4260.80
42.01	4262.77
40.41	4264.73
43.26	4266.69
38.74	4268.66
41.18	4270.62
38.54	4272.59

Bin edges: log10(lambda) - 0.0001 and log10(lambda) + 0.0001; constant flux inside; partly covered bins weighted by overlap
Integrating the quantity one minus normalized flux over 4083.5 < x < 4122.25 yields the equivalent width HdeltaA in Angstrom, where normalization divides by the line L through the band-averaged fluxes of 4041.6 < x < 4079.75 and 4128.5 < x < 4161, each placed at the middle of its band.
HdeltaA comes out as 6.7 Angstrom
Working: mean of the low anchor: 37.9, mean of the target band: 31.6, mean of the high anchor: 38.4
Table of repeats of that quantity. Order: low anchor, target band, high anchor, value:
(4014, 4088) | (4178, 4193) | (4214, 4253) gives 0.4 Angstrom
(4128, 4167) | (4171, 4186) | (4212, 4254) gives 0.9 Angstrom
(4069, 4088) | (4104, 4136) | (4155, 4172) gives 3.8 Angstrom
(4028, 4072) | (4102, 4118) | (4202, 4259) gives 3.4 Angstrom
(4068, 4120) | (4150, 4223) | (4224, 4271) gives -2.7 Angstrom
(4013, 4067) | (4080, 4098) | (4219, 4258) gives 2.0 Angstrom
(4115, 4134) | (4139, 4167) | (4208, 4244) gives -2.1 Angstrom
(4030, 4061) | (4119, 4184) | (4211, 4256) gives 2.1 Angstrom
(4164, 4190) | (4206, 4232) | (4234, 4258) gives 0.8 Angstrom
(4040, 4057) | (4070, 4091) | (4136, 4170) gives 0.7 Angstrom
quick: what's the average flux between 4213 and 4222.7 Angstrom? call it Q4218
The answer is 38.9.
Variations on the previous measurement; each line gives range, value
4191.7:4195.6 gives 39.2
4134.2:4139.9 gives 40.6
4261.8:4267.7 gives 41.9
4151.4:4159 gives 38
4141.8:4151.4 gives 39.2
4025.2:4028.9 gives 40.6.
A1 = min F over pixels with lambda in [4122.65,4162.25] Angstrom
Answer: 33.06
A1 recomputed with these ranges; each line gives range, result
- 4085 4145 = 24.17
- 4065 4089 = 35.57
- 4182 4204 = 36.48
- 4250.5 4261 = 39.17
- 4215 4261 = 33.07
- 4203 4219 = 37.46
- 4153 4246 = 31.7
